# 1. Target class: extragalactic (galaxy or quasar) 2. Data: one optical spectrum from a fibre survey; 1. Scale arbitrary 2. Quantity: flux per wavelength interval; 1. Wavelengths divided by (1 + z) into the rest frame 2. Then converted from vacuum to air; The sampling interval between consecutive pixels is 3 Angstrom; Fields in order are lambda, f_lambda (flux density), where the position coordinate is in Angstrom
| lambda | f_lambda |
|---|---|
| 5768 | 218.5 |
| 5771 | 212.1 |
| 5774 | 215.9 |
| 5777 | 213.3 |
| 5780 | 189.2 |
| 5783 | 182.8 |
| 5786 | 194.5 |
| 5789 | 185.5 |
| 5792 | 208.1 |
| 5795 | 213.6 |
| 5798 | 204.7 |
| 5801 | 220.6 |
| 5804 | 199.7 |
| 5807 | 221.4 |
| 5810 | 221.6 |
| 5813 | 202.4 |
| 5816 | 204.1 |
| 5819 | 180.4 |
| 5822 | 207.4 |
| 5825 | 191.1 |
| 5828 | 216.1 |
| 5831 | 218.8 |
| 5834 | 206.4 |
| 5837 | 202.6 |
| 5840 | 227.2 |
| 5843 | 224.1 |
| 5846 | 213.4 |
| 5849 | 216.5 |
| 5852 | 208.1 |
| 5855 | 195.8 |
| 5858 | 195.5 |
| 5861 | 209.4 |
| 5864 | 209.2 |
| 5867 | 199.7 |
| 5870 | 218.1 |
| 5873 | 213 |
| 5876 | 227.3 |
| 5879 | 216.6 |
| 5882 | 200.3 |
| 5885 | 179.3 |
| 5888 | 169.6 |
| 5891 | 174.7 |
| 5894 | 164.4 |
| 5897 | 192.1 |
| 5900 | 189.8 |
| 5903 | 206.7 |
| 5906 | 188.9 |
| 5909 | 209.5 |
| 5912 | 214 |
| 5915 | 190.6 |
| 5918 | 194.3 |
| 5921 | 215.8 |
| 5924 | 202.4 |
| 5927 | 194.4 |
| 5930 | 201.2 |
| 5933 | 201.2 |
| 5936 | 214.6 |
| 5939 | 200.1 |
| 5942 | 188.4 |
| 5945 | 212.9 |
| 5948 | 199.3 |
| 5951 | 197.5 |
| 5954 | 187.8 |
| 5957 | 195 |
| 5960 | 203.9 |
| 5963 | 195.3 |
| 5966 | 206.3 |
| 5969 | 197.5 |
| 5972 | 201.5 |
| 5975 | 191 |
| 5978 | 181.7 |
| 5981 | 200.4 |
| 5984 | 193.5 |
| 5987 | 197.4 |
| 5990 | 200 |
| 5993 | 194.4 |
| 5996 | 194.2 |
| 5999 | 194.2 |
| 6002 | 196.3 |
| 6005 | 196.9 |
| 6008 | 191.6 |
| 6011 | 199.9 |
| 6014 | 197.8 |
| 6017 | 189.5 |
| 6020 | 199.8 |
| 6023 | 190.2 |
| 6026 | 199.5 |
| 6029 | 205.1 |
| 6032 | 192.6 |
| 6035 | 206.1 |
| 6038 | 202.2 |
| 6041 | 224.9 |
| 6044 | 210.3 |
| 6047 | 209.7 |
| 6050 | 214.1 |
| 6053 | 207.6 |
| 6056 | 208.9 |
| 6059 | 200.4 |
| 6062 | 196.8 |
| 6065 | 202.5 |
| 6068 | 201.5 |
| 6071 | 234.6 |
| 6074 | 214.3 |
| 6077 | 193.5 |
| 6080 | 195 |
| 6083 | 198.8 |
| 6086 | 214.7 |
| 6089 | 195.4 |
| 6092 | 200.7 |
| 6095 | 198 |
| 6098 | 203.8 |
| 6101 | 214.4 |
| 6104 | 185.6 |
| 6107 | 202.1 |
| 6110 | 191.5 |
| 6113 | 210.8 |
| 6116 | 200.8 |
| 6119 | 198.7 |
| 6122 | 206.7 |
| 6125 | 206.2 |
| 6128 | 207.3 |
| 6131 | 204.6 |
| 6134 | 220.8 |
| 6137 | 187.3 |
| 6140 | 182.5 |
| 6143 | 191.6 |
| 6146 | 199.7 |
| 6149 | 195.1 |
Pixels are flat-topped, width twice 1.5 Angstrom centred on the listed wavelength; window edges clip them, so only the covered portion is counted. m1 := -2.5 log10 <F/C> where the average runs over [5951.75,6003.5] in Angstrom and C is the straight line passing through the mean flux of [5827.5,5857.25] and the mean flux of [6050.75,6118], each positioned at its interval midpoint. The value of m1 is 0.06 mag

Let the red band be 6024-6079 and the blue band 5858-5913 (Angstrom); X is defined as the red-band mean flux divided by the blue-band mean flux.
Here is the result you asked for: 1.04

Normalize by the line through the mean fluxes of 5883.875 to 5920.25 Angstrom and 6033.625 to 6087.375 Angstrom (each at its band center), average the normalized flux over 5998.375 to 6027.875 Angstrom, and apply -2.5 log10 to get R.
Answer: 0.04 mag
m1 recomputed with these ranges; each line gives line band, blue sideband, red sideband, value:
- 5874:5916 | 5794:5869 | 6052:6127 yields 0.07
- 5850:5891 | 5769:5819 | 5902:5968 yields 0.00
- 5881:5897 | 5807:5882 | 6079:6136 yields 0.17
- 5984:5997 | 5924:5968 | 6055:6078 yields 0.03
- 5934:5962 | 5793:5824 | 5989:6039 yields 0.00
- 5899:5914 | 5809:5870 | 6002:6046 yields 0.02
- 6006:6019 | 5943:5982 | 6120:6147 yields 0.02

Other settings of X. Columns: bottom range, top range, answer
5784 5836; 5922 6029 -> 0.96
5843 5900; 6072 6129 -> 1.01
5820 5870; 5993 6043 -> 0.95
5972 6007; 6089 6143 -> 1.03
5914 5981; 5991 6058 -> 1.01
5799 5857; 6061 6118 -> 0.97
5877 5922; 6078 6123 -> 1.04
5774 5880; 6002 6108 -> 0.98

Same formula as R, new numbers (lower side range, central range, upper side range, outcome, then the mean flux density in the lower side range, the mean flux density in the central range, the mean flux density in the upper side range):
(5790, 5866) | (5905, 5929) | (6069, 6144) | 0.027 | 209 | 201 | 202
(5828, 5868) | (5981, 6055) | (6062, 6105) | 0.027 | 210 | 200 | 204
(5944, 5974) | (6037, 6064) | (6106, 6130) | -0.036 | 199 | 208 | 203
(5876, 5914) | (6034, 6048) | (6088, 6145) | -0.068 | 194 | 211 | 201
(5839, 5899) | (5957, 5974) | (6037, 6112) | 0.019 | 202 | 200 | 205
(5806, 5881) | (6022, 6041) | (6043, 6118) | 0.020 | 210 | 202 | 204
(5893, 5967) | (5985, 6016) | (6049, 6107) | 0.029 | 199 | 196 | 204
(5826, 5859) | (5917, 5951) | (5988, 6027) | 0.003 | 211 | 202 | 196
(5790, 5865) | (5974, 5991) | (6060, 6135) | 0.065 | 209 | 194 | 204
